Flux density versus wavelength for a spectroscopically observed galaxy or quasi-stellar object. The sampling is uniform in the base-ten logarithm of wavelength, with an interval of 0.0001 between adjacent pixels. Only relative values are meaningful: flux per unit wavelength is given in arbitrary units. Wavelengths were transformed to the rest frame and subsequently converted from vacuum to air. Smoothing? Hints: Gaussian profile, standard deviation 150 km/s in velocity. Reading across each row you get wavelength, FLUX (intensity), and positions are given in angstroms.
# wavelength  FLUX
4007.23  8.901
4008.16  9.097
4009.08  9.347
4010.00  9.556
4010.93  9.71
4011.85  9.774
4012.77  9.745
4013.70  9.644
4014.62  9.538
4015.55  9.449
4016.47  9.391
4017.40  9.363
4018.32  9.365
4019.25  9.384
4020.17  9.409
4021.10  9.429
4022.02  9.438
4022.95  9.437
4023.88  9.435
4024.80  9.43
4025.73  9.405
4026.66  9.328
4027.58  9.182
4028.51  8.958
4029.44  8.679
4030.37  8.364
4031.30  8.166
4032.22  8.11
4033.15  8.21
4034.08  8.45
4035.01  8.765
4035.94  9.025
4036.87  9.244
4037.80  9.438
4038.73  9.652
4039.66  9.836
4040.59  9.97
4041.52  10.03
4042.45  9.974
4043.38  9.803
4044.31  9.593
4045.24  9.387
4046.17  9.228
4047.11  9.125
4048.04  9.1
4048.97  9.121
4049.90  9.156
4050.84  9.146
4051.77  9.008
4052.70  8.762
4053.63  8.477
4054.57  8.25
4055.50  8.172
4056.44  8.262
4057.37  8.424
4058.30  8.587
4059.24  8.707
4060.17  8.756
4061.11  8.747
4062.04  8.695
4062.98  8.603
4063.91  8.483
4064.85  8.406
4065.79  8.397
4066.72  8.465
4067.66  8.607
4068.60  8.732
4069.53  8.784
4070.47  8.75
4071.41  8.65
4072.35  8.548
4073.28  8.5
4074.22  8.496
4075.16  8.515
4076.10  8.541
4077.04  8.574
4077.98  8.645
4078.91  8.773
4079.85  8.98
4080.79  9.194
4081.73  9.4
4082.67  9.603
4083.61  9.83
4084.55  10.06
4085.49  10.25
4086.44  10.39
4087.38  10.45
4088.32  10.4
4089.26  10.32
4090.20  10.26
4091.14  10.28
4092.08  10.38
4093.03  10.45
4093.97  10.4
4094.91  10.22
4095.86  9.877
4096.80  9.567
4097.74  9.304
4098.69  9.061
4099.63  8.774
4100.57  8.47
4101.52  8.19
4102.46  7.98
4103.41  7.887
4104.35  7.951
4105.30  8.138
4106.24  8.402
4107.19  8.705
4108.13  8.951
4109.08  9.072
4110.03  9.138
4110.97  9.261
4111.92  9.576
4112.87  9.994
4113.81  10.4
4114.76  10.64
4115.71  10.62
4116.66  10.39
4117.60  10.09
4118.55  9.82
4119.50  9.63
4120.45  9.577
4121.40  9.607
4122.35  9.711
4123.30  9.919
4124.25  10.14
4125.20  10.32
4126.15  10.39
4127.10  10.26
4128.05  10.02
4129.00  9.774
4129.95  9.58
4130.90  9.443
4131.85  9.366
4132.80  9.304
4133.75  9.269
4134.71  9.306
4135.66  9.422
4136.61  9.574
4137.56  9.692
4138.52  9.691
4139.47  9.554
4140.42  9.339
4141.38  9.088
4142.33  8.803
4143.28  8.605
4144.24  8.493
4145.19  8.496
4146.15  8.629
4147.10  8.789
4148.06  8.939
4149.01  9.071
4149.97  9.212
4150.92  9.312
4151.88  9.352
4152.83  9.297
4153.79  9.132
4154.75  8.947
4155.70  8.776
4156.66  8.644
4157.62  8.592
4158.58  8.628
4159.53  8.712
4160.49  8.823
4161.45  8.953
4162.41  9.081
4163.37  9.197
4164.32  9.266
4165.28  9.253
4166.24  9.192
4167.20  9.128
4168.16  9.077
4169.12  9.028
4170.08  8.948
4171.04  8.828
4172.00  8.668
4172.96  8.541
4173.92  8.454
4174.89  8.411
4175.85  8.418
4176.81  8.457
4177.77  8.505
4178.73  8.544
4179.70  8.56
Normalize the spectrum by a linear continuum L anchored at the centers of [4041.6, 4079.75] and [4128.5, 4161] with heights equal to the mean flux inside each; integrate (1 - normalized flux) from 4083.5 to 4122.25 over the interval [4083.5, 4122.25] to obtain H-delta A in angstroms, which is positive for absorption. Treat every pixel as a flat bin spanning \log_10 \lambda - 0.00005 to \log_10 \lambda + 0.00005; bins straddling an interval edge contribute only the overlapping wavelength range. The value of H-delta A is -2.7 angstroms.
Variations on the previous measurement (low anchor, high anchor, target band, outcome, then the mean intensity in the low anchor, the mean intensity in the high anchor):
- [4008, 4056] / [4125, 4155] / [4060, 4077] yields 1.21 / 9.21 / 9.32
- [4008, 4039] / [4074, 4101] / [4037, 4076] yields 2.01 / 9.2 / 9.58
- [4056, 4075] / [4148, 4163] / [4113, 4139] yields -2.97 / 8.58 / 8.97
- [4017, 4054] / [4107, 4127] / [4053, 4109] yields 3.15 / 9.19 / 9.83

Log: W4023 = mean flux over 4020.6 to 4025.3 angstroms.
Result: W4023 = 9.43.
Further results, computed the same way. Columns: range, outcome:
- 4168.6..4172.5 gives 8.87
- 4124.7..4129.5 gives 10.2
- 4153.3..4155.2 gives 9.01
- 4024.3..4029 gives 9.27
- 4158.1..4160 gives 8.7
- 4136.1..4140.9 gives 9.57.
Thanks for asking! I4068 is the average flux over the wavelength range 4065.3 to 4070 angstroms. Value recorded 8.6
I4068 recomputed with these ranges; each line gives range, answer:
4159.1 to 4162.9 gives 8.88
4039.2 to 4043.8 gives 9.93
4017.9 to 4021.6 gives 9.4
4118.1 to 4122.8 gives 9.66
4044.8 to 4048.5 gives 9.2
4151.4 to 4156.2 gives 9.1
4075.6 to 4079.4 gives 8.64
